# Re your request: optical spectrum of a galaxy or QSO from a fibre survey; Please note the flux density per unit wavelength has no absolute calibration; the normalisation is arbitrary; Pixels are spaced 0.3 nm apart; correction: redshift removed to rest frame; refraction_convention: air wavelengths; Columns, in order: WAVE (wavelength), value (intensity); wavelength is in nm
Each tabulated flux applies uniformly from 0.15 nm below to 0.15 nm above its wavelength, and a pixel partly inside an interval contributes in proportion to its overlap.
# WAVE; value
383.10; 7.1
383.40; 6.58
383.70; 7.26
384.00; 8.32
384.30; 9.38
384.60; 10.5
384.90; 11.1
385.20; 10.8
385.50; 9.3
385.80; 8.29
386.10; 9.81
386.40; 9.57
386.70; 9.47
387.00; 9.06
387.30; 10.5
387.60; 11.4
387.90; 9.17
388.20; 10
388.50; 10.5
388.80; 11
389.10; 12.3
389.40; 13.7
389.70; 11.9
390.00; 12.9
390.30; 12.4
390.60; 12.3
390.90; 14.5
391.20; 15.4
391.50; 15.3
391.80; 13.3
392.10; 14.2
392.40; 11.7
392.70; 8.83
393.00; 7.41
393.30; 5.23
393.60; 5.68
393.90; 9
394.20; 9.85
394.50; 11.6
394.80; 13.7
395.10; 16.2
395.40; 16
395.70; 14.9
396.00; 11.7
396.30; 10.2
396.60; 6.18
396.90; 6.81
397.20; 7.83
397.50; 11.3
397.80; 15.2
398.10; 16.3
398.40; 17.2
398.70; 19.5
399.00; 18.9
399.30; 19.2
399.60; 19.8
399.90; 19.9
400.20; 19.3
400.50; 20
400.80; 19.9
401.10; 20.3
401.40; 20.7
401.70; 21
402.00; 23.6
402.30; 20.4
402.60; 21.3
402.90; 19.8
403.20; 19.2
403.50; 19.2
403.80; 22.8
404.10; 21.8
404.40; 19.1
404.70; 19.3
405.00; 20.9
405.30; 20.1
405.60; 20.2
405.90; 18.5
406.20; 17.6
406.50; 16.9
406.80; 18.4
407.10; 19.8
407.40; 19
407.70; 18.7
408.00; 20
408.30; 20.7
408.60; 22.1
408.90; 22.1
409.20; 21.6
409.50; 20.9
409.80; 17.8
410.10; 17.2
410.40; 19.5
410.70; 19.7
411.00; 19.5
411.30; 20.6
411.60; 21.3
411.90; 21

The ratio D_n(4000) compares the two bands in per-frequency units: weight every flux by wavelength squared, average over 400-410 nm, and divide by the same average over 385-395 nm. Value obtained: 1.98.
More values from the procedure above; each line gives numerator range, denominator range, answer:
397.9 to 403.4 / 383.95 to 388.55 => 2.16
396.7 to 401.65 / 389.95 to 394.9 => 1.56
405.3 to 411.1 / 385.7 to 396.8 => 1.89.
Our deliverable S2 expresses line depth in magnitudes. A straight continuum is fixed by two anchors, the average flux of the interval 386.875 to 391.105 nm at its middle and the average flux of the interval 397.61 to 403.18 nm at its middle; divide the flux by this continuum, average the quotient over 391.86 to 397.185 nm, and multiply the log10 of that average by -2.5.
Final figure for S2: 0.412 mag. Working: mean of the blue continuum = 11.6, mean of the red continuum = 19.5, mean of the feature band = 10.5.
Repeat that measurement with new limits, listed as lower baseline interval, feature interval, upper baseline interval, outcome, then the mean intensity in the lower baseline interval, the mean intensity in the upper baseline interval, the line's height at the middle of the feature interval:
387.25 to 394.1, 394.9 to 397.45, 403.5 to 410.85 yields 0.23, 11.2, 19.8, 14.1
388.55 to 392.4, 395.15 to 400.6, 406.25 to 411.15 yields 0.06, 13.1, 19.6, 15.8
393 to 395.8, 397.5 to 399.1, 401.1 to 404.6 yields -0.08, 11.1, 20.8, 15.5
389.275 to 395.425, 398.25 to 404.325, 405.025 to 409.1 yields -0.21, 11.9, 19.6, 16.6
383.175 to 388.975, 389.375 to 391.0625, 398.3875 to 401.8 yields -0.03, 9.56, 19.7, 12.6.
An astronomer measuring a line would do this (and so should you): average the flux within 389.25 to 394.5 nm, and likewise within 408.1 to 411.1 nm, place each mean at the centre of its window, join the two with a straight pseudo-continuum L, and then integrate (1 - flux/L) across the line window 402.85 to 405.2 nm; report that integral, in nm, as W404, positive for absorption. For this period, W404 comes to -0.39 nm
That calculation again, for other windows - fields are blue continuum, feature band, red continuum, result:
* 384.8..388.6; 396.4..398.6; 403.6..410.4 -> 0.514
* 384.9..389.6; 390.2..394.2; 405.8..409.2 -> 0.437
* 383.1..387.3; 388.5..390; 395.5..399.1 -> -0.242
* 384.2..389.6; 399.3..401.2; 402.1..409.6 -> -0.291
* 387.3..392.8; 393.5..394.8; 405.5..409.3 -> 0.401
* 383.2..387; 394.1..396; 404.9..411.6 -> 0.006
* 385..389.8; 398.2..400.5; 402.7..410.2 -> -0.398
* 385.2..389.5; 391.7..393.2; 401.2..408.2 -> 0.256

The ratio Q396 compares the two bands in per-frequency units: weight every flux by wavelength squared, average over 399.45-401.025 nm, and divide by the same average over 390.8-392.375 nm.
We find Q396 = 1.4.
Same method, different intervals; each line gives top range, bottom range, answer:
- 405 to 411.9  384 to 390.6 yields 2.06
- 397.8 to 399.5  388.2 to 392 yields 1.46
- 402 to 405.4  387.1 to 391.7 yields 1.81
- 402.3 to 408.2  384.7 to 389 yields 2.15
